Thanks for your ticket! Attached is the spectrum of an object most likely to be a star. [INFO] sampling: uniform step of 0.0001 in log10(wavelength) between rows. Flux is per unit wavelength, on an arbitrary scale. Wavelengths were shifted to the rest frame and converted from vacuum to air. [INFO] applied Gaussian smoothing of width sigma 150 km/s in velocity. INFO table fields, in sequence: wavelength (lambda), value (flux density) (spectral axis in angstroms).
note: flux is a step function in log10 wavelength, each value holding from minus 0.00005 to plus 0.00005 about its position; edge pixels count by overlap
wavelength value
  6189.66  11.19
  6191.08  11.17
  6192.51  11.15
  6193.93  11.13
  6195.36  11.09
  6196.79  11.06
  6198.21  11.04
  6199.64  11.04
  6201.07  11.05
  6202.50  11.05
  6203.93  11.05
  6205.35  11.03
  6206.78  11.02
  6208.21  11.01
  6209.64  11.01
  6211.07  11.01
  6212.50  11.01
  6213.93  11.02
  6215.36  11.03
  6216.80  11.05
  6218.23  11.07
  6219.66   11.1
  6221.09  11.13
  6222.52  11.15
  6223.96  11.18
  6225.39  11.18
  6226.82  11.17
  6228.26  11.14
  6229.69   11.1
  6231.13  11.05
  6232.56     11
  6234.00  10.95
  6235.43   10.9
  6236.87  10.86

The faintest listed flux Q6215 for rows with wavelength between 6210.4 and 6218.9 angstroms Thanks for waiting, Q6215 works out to 11.01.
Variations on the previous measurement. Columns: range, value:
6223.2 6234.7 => 10.95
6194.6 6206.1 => 11.03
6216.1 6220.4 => 11.05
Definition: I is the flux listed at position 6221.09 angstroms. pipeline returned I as 11.13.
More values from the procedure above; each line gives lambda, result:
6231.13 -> 11.05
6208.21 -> 11.01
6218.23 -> 11.07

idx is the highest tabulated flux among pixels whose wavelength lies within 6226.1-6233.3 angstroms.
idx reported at 11.17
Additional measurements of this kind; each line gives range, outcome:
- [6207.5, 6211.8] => 11.01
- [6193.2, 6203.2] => 11.13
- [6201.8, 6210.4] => 11.05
